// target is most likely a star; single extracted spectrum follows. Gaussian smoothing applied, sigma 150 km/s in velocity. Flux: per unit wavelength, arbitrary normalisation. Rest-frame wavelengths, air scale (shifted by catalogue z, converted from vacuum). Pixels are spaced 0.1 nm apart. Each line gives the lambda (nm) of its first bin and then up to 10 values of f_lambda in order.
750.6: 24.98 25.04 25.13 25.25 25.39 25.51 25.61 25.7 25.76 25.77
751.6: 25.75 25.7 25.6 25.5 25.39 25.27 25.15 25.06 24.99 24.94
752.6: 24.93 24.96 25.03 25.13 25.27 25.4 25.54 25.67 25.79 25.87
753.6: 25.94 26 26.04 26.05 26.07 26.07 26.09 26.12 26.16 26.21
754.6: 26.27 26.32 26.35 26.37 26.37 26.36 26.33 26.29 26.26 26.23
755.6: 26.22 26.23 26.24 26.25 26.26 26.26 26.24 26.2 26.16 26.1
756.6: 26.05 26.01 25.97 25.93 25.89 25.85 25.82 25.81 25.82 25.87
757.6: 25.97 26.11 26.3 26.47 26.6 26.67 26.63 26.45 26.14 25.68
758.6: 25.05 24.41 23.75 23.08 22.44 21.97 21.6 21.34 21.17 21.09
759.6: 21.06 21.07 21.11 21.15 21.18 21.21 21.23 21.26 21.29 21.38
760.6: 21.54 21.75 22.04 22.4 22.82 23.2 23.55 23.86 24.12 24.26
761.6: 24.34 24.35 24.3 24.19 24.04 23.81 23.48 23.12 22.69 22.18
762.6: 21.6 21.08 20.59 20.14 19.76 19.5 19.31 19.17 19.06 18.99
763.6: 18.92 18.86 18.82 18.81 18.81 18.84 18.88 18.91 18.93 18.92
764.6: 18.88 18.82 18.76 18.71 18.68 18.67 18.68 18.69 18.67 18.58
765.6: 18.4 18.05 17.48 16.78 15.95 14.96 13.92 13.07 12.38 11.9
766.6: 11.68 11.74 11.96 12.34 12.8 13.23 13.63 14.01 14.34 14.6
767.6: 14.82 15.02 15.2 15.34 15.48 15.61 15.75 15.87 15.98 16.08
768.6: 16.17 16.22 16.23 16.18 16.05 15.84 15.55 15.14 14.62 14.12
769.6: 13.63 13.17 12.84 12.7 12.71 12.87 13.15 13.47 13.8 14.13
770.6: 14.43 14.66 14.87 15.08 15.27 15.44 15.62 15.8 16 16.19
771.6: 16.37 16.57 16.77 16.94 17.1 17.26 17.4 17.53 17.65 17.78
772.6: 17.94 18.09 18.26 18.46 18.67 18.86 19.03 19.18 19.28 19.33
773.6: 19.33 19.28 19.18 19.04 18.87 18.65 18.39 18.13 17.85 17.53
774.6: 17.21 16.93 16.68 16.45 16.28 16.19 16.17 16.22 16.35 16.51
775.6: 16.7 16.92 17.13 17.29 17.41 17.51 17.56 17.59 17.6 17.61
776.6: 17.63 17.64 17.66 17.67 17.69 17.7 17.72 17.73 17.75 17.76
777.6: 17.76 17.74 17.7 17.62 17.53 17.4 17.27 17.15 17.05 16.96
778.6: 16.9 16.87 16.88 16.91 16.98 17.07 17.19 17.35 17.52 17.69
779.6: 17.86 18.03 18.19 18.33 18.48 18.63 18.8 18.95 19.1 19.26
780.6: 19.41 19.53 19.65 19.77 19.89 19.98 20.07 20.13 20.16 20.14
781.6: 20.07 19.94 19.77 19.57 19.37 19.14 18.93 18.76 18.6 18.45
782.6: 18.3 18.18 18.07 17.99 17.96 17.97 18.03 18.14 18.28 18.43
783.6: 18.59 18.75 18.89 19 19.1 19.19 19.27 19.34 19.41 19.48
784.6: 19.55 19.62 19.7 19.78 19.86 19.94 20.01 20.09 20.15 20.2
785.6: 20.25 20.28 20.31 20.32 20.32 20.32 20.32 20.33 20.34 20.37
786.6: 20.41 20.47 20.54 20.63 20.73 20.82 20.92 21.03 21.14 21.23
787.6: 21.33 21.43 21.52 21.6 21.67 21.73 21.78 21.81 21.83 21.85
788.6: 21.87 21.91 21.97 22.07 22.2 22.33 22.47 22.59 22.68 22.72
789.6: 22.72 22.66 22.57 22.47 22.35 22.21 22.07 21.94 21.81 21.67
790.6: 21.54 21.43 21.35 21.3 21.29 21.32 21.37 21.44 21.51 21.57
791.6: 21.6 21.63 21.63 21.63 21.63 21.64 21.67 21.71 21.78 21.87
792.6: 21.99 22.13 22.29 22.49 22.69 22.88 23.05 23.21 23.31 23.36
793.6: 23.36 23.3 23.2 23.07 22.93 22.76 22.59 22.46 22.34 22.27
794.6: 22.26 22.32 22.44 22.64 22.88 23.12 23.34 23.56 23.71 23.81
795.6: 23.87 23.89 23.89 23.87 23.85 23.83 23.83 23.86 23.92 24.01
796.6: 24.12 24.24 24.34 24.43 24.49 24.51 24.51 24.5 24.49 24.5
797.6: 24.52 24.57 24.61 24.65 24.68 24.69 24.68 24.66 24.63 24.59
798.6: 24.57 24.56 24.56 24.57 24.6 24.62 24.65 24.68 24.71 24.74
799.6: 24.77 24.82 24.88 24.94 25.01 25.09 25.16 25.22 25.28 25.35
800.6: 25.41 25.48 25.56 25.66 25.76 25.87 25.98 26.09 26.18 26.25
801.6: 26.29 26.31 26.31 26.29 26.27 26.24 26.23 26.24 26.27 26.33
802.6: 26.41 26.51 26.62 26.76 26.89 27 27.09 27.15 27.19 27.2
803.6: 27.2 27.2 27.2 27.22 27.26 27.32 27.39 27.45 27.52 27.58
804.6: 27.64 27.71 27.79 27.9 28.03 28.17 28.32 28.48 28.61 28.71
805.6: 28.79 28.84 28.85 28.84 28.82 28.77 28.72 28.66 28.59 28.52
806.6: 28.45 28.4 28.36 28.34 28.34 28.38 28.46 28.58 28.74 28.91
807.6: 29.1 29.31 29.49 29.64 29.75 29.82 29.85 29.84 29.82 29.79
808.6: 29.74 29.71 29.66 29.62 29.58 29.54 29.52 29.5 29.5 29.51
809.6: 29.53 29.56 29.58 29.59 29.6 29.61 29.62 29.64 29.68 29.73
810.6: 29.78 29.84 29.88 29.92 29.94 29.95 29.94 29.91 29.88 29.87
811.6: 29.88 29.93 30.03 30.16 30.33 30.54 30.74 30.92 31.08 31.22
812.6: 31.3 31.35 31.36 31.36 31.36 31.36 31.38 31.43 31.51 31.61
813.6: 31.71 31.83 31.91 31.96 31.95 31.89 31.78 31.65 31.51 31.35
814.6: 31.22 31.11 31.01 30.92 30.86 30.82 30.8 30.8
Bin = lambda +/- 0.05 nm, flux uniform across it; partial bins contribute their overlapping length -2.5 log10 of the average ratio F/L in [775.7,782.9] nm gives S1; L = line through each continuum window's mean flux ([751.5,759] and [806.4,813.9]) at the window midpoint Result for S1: 0.45 mag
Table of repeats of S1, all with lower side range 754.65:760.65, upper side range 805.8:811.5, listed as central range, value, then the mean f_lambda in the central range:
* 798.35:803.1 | 0.12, 25.6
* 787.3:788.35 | 0.26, 21.5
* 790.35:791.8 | 0.28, 21.5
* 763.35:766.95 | 0.43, 17.1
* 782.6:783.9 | 0.42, 18.3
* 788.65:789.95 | 0.23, 22.4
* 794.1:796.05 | 0.21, 23.1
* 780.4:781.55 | 0.33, 19.8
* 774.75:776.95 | 0.47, 17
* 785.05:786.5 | 0.32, 20.2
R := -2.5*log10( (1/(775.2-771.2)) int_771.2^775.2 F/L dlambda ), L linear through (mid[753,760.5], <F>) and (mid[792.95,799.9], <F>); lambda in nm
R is 0.35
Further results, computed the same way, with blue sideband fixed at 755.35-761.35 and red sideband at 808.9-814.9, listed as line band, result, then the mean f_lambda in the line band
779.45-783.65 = 0.39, 18.9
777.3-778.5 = 0.45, 17.5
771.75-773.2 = 0.41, 17.8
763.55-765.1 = 0.31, 18.8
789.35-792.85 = 0.27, 21.9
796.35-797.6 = 0.18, 24.3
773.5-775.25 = 0.42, 17.8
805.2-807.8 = 0.05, 28.7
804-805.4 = 0.07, 27.8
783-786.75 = 0.36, 19.6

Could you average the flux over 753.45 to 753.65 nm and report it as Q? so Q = 25.9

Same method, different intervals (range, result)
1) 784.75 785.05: 19.8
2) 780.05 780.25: 18.7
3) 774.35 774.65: 17.5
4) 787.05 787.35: 20.9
